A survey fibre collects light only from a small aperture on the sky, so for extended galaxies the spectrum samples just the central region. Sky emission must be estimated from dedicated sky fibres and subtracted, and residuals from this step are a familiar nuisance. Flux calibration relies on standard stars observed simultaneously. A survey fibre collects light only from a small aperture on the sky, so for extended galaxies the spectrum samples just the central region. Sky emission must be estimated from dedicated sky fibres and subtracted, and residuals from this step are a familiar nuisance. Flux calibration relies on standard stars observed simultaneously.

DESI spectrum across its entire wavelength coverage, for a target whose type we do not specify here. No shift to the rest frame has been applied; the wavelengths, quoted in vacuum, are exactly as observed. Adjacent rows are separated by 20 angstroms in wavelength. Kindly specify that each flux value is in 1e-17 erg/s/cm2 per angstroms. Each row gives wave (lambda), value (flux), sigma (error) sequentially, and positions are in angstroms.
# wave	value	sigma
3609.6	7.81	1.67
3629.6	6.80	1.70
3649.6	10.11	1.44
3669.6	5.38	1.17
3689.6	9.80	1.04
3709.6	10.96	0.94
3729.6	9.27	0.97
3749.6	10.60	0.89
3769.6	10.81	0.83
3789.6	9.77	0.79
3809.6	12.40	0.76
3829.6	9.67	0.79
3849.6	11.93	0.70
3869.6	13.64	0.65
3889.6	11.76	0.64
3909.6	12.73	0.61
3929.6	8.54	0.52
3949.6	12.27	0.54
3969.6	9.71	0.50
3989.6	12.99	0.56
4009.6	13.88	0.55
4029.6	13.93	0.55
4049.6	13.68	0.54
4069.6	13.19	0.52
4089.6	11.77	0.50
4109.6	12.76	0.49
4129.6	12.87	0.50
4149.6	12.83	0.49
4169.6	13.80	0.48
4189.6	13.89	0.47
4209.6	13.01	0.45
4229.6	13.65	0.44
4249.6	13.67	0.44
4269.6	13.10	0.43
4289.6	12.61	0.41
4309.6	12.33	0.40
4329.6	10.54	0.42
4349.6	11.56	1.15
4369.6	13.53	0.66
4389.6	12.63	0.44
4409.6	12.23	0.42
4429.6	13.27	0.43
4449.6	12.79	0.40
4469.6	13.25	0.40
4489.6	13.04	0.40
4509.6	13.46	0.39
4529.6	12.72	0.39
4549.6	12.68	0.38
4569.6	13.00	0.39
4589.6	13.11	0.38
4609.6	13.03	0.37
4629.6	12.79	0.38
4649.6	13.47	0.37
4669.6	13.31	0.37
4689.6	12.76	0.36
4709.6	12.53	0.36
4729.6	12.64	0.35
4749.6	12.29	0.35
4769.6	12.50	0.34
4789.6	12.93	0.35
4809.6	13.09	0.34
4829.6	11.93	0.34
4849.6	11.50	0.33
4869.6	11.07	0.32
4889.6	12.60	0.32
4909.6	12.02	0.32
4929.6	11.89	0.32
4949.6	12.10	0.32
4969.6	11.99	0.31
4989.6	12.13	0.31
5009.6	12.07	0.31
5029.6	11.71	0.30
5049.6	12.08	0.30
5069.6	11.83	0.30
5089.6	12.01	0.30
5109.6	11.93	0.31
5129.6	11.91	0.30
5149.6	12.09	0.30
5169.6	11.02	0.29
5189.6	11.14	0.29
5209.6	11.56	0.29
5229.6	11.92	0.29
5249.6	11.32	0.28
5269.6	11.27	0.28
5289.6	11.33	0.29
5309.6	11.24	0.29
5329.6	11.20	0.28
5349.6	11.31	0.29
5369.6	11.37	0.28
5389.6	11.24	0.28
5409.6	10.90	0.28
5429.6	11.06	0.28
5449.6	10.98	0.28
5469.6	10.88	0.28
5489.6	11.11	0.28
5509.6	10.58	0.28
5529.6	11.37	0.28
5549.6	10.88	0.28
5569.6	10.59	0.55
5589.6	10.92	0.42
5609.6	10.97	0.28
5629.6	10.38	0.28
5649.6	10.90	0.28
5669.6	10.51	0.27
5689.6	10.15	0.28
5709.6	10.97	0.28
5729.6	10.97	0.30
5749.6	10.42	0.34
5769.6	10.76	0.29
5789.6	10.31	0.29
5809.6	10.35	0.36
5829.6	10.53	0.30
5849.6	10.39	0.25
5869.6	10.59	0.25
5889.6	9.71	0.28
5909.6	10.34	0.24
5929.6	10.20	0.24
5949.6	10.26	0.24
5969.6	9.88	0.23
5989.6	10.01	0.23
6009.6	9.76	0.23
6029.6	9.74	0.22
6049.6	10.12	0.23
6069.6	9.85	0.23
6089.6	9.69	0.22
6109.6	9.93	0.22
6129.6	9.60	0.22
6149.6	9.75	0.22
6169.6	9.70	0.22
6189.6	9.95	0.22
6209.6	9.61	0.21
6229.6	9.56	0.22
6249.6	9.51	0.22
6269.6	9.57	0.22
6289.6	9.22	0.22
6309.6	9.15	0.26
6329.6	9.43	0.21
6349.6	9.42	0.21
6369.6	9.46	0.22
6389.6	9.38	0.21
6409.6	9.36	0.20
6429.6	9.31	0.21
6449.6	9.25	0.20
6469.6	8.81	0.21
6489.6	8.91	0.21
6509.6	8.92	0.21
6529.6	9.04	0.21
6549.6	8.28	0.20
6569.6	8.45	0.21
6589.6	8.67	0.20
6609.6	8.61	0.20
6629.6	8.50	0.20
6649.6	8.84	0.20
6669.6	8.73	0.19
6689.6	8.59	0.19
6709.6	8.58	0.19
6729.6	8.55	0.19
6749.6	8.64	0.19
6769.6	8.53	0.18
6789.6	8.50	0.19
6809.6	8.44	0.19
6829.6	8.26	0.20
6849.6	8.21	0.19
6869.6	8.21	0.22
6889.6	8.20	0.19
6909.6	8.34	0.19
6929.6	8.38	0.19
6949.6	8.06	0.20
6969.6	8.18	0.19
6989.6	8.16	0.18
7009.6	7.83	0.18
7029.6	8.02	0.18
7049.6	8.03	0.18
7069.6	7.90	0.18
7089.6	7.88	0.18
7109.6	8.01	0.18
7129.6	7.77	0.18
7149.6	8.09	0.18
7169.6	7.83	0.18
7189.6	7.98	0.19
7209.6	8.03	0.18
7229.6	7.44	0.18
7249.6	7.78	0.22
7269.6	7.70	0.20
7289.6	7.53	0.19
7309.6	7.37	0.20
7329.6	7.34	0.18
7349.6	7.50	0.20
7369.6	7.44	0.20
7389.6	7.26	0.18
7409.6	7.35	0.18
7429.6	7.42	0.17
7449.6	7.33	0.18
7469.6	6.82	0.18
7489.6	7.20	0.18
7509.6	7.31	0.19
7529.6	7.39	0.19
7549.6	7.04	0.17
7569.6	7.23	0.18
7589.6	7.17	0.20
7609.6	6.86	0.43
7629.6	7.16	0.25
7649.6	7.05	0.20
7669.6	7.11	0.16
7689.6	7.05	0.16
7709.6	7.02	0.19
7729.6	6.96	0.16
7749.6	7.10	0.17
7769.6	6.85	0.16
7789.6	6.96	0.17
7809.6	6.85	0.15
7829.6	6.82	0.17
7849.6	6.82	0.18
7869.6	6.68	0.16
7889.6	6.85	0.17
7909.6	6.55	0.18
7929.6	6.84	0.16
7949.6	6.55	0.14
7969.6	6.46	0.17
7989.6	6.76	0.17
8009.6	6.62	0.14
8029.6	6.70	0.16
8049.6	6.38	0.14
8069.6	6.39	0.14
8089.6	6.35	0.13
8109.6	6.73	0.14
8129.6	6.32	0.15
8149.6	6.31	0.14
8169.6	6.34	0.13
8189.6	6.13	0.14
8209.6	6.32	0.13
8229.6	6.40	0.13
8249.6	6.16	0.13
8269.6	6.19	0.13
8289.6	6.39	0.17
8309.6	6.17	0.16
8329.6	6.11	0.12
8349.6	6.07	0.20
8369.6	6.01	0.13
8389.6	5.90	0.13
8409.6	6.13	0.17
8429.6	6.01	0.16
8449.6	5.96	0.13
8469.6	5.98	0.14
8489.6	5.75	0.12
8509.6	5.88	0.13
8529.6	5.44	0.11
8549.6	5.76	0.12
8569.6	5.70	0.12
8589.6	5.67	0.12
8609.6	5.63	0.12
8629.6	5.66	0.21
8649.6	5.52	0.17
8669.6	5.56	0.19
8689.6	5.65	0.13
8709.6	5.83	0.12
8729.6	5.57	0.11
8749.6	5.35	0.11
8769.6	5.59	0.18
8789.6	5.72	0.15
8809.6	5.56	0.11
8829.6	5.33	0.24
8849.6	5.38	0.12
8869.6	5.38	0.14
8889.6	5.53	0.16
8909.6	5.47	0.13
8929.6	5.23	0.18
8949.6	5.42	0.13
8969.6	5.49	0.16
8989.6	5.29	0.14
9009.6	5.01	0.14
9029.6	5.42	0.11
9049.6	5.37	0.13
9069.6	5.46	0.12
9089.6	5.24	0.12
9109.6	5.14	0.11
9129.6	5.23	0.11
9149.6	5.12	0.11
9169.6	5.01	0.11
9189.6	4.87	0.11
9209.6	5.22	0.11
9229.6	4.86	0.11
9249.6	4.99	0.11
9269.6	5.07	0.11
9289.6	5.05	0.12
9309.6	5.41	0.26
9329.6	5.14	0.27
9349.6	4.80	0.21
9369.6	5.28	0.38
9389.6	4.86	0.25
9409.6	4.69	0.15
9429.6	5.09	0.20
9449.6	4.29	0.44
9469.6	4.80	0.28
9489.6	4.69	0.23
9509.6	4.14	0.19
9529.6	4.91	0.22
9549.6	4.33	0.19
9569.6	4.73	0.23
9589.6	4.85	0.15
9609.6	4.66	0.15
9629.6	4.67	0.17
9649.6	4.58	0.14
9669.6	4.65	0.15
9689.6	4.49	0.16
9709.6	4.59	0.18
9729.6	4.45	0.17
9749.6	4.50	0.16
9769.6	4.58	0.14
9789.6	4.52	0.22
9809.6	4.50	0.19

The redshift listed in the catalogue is 0.00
